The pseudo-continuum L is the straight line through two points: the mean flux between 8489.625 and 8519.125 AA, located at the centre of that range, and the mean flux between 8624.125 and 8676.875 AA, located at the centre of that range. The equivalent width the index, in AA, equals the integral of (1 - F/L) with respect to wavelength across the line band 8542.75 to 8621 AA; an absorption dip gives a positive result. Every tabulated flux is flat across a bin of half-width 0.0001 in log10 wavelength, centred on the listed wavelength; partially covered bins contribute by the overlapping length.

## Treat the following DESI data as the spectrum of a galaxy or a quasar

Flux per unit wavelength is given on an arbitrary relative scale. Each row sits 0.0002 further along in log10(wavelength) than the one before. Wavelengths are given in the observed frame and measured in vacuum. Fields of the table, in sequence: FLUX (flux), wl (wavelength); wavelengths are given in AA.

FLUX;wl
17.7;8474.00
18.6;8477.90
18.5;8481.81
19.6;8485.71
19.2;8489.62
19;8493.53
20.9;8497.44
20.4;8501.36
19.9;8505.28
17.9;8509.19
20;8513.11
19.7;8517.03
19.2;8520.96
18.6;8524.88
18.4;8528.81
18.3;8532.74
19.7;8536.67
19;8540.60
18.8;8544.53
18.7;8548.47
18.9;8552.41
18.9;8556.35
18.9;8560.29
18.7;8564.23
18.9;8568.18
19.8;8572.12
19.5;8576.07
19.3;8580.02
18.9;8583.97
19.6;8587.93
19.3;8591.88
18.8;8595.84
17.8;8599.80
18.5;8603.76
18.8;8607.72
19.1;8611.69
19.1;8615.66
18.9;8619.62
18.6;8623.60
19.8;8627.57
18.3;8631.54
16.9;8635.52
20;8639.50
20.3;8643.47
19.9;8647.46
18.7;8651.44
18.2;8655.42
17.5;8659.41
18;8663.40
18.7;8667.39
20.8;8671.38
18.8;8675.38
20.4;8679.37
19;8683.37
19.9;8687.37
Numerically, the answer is 1.2 AA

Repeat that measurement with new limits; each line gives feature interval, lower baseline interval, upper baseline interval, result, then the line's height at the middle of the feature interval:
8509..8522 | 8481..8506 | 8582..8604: 0.08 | 19.5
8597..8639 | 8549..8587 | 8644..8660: 0.65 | 18.9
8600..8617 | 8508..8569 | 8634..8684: 0.21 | 19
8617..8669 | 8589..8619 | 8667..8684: 1.38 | 19.3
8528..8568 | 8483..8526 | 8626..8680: 1.03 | 19.3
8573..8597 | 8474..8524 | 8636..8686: -0.06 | 19.2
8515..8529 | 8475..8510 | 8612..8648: 0.16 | 19.3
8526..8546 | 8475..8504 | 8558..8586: 0.44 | 19.3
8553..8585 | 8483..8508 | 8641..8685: 0.60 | 19.5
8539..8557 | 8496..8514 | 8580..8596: 0.58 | 19.5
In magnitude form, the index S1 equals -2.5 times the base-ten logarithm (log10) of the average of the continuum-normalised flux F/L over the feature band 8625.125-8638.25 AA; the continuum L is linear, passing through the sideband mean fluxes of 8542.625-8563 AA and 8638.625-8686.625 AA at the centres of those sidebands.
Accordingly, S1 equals 0.04 mag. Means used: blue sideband 18.8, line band 18.4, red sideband 19.2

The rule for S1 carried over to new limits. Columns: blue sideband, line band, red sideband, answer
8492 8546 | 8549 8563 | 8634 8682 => 0.02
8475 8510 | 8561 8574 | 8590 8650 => 0.00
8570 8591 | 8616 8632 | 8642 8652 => 0.04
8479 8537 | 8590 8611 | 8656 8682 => 0.03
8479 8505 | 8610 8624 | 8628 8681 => 0.01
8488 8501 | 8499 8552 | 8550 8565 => 0.01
